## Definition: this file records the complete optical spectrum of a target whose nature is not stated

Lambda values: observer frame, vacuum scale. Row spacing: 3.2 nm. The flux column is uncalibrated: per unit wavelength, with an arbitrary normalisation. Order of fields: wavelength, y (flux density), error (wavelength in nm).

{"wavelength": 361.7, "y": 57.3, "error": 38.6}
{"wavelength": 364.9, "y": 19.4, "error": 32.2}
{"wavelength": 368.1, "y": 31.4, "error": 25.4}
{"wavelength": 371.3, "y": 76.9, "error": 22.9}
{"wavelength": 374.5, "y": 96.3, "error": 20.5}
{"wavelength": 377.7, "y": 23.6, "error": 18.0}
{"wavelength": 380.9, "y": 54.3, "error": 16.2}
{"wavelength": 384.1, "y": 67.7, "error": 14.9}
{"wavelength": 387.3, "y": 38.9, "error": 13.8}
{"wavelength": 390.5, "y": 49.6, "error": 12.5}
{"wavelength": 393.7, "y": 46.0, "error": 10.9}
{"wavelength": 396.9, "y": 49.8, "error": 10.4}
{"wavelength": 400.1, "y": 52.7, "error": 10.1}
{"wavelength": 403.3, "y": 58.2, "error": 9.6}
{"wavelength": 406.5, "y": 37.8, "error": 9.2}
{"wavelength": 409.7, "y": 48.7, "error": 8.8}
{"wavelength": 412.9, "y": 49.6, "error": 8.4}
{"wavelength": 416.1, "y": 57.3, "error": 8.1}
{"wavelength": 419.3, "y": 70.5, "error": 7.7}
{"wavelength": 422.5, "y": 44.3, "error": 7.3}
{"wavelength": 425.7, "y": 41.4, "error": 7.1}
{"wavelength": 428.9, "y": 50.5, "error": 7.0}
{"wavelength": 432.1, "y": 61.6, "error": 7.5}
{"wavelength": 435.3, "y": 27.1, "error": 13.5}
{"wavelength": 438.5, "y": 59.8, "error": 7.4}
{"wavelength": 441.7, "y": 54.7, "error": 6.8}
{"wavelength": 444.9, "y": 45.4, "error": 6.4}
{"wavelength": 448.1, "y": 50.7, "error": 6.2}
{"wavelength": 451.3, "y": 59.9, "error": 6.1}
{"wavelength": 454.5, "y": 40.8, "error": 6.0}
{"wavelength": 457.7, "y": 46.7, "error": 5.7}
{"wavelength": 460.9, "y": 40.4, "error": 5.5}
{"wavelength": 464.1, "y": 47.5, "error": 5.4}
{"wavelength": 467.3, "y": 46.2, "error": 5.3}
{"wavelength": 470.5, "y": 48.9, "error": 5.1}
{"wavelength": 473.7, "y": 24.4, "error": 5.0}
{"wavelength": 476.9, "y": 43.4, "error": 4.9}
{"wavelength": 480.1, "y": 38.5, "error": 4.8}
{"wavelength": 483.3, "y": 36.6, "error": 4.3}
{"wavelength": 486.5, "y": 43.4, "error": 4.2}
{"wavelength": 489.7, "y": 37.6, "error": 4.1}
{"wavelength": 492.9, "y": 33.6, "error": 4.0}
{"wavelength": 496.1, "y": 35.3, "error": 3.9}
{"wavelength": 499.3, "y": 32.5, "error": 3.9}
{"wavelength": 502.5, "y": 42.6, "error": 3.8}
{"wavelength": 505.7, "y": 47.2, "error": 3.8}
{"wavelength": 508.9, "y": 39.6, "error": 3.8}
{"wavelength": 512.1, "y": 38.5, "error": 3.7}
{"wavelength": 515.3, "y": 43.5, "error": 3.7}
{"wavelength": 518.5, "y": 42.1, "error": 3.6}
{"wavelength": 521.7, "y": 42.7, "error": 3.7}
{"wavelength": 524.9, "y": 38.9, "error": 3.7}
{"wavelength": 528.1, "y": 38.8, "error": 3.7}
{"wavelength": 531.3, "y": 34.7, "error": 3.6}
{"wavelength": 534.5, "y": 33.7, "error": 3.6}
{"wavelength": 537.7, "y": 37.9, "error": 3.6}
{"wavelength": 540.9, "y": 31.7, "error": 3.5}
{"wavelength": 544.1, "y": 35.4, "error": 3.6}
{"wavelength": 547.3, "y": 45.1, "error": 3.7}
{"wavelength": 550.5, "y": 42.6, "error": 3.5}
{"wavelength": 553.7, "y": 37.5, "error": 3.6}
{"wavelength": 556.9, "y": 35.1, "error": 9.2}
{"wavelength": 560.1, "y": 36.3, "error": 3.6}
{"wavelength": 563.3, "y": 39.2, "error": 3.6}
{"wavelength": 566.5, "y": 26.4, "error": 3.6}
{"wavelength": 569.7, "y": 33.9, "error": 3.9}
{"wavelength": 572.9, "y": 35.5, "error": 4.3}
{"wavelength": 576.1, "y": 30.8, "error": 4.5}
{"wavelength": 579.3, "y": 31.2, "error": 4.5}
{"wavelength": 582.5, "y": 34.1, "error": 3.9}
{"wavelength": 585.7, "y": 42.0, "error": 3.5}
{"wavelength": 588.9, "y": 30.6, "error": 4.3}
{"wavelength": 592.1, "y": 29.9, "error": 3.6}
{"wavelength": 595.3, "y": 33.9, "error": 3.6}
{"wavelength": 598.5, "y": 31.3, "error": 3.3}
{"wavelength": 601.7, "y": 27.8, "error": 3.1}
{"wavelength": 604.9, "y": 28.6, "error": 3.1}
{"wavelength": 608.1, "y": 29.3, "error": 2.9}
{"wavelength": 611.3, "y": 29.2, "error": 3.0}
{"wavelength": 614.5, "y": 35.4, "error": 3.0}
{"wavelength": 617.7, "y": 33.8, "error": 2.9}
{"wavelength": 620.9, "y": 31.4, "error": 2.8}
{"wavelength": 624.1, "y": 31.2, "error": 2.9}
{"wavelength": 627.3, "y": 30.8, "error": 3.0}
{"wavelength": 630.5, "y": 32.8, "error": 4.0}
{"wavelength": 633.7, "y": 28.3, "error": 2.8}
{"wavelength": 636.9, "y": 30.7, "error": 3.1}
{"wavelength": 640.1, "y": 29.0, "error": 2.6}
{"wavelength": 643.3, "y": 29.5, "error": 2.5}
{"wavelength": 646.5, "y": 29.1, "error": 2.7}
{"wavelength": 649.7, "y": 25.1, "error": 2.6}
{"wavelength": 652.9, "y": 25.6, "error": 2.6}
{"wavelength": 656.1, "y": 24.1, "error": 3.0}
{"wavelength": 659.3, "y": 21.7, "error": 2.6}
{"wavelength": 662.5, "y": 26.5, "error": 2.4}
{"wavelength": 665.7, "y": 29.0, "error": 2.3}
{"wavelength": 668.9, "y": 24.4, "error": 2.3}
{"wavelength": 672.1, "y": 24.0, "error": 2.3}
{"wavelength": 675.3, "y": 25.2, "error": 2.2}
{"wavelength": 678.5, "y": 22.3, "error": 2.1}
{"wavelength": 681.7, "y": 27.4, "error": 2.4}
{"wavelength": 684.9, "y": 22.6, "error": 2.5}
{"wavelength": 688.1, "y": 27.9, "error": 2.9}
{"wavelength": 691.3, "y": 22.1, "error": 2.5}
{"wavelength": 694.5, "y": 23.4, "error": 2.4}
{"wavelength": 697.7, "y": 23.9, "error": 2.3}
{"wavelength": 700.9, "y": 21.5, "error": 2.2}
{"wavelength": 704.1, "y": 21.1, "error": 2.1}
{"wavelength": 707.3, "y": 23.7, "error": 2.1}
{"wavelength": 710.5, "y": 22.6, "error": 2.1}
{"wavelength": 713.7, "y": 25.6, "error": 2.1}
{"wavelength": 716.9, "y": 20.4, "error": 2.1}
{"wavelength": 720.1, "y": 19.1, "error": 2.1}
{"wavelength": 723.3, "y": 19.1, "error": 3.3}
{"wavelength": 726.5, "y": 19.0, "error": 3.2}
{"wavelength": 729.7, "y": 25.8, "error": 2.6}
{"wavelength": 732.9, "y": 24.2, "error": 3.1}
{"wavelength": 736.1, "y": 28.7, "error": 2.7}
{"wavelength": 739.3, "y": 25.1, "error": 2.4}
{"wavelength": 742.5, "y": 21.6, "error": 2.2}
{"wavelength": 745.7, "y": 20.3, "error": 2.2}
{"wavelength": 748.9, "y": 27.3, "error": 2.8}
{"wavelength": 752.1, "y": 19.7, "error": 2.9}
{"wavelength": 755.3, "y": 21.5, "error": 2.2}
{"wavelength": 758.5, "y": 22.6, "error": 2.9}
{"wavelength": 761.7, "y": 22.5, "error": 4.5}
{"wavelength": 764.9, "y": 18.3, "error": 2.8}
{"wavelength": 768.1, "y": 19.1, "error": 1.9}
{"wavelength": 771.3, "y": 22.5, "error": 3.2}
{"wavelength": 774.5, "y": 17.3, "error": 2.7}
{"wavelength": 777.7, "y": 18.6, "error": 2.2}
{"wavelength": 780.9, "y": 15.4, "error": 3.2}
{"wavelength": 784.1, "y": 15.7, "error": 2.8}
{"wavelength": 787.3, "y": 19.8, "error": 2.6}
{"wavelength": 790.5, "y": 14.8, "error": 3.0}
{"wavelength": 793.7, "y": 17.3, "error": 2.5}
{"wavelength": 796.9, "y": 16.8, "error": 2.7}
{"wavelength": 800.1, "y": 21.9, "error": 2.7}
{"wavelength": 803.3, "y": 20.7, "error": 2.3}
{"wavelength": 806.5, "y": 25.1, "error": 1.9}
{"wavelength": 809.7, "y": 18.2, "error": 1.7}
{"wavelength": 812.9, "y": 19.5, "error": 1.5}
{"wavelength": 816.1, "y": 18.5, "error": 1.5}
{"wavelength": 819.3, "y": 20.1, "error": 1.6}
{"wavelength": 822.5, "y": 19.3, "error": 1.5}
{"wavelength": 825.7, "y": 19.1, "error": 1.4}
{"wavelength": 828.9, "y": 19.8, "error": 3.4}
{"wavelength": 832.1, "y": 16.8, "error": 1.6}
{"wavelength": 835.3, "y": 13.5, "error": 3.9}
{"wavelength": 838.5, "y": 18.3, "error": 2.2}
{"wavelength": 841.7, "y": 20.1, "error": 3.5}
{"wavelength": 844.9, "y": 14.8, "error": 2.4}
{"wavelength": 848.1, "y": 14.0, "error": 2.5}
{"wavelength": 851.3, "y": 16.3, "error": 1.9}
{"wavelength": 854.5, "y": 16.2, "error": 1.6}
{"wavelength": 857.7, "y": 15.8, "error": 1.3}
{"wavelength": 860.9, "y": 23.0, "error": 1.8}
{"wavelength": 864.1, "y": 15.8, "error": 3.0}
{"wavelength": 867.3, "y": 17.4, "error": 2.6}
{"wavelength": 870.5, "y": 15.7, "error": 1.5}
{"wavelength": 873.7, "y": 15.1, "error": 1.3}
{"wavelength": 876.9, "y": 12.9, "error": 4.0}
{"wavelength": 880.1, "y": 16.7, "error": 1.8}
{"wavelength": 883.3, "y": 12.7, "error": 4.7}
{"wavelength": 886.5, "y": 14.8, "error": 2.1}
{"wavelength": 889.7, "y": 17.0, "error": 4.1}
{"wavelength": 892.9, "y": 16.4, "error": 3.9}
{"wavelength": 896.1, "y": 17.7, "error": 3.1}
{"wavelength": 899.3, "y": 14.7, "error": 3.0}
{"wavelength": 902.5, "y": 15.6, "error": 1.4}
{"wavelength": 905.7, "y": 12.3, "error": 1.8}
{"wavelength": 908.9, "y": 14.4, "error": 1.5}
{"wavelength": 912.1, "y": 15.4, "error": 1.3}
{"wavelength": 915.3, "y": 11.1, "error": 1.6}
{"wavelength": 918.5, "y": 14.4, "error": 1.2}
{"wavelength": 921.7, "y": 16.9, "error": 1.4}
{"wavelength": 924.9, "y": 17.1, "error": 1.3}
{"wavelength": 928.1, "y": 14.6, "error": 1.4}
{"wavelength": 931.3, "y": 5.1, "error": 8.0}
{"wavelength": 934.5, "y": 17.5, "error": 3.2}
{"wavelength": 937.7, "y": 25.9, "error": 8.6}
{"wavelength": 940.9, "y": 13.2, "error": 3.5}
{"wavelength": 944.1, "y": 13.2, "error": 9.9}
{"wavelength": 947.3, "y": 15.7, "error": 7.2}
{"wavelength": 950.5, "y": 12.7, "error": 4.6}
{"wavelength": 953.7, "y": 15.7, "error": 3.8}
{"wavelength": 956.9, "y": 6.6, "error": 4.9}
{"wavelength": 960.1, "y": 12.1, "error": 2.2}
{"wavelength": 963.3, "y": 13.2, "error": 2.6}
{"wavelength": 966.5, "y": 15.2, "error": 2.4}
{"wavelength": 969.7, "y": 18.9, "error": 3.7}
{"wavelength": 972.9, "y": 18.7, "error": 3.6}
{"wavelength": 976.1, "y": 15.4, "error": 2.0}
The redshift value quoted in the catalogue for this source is 1.562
